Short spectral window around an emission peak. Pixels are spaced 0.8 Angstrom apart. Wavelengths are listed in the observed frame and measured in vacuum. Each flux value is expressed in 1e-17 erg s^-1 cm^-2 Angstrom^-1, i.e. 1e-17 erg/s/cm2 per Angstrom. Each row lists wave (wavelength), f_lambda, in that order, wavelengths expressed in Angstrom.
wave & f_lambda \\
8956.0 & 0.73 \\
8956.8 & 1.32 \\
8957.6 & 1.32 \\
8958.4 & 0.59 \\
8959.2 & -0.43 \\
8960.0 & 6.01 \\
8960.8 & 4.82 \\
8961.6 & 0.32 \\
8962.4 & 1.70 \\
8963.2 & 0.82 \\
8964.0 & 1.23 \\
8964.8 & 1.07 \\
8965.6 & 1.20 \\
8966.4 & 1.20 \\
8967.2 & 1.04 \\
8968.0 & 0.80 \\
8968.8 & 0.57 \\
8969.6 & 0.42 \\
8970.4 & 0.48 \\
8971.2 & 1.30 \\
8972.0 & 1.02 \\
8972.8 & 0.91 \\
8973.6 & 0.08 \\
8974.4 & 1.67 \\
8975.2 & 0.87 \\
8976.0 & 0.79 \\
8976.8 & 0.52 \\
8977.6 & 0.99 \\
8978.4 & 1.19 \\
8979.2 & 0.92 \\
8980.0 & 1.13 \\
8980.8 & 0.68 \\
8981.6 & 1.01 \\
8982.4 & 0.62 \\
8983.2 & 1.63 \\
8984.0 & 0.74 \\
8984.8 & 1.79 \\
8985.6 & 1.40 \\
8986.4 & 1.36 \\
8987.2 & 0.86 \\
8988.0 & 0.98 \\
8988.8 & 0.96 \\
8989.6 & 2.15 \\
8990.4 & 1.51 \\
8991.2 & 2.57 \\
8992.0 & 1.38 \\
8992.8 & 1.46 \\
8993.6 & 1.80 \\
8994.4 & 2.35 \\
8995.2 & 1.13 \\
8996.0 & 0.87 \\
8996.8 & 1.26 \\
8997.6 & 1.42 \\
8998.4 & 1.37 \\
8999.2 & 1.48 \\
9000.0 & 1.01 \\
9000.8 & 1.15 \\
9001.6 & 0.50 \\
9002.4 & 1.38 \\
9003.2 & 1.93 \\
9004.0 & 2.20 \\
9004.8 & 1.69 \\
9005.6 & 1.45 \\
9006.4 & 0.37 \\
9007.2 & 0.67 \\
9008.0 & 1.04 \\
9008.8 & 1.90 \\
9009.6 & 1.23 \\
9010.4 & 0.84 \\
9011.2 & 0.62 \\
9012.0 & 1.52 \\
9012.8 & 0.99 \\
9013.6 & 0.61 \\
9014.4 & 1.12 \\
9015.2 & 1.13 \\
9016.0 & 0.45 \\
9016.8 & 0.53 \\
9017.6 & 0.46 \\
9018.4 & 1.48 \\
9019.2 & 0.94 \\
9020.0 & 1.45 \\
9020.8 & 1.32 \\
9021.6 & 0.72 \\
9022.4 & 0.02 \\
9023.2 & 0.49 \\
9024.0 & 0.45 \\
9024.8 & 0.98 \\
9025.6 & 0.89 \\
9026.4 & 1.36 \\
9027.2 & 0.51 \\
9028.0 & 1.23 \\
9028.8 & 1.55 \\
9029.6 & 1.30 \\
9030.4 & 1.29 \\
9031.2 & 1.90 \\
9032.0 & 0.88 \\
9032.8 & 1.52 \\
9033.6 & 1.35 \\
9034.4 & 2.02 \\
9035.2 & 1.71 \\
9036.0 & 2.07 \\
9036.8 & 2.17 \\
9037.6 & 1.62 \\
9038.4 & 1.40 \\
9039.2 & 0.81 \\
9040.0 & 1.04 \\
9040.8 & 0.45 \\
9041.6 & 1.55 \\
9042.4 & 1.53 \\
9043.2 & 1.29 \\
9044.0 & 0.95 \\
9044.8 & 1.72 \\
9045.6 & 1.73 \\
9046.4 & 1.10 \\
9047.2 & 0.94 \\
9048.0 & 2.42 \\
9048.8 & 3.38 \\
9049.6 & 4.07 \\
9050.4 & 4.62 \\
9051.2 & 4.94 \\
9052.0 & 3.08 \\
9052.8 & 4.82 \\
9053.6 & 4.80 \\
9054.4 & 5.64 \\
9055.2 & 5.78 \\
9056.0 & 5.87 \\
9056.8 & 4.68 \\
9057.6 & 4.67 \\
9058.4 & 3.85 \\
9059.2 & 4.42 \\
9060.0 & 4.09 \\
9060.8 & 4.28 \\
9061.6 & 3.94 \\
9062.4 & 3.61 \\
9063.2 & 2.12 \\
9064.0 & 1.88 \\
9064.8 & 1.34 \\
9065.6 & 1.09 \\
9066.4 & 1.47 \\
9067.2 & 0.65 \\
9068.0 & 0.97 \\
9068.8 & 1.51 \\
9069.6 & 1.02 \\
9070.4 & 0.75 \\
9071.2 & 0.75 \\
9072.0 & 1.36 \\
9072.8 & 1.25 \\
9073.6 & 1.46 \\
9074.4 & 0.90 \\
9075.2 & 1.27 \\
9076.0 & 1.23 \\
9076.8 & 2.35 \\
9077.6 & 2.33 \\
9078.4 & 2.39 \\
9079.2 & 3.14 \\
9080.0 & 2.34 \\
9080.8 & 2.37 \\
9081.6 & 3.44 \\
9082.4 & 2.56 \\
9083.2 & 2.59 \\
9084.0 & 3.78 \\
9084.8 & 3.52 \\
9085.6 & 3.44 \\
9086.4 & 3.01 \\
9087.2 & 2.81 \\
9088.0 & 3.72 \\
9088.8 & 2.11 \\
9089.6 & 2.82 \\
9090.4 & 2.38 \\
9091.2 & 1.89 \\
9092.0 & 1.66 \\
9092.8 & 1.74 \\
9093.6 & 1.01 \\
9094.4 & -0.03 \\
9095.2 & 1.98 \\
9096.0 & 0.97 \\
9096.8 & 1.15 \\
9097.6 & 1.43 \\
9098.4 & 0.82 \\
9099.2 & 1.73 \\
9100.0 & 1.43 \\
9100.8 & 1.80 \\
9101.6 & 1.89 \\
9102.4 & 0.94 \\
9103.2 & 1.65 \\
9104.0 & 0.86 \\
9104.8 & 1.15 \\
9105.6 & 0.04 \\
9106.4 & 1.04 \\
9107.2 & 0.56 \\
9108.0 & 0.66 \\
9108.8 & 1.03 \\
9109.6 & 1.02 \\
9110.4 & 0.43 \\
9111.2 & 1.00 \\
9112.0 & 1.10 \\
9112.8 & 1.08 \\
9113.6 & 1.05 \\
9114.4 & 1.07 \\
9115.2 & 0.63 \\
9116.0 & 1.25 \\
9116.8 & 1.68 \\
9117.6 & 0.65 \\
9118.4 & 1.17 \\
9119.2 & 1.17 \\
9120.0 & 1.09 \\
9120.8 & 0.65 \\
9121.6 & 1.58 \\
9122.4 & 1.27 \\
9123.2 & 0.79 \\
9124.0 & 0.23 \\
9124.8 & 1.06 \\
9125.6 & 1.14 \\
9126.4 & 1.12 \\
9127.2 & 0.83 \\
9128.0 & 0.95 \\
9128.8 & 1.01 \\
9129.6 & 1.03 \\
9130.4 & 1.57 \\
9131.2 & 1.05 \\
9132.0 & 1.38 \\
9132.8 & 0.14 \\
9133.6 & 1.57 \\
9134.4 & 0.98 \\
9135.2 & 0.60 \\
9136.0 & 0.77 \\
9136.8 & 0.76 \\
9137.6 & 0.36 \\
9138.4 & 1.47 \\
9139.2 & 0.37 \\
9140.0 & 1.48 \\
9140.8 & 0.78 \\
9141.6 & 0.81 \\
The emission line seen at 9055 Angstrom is Halpha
